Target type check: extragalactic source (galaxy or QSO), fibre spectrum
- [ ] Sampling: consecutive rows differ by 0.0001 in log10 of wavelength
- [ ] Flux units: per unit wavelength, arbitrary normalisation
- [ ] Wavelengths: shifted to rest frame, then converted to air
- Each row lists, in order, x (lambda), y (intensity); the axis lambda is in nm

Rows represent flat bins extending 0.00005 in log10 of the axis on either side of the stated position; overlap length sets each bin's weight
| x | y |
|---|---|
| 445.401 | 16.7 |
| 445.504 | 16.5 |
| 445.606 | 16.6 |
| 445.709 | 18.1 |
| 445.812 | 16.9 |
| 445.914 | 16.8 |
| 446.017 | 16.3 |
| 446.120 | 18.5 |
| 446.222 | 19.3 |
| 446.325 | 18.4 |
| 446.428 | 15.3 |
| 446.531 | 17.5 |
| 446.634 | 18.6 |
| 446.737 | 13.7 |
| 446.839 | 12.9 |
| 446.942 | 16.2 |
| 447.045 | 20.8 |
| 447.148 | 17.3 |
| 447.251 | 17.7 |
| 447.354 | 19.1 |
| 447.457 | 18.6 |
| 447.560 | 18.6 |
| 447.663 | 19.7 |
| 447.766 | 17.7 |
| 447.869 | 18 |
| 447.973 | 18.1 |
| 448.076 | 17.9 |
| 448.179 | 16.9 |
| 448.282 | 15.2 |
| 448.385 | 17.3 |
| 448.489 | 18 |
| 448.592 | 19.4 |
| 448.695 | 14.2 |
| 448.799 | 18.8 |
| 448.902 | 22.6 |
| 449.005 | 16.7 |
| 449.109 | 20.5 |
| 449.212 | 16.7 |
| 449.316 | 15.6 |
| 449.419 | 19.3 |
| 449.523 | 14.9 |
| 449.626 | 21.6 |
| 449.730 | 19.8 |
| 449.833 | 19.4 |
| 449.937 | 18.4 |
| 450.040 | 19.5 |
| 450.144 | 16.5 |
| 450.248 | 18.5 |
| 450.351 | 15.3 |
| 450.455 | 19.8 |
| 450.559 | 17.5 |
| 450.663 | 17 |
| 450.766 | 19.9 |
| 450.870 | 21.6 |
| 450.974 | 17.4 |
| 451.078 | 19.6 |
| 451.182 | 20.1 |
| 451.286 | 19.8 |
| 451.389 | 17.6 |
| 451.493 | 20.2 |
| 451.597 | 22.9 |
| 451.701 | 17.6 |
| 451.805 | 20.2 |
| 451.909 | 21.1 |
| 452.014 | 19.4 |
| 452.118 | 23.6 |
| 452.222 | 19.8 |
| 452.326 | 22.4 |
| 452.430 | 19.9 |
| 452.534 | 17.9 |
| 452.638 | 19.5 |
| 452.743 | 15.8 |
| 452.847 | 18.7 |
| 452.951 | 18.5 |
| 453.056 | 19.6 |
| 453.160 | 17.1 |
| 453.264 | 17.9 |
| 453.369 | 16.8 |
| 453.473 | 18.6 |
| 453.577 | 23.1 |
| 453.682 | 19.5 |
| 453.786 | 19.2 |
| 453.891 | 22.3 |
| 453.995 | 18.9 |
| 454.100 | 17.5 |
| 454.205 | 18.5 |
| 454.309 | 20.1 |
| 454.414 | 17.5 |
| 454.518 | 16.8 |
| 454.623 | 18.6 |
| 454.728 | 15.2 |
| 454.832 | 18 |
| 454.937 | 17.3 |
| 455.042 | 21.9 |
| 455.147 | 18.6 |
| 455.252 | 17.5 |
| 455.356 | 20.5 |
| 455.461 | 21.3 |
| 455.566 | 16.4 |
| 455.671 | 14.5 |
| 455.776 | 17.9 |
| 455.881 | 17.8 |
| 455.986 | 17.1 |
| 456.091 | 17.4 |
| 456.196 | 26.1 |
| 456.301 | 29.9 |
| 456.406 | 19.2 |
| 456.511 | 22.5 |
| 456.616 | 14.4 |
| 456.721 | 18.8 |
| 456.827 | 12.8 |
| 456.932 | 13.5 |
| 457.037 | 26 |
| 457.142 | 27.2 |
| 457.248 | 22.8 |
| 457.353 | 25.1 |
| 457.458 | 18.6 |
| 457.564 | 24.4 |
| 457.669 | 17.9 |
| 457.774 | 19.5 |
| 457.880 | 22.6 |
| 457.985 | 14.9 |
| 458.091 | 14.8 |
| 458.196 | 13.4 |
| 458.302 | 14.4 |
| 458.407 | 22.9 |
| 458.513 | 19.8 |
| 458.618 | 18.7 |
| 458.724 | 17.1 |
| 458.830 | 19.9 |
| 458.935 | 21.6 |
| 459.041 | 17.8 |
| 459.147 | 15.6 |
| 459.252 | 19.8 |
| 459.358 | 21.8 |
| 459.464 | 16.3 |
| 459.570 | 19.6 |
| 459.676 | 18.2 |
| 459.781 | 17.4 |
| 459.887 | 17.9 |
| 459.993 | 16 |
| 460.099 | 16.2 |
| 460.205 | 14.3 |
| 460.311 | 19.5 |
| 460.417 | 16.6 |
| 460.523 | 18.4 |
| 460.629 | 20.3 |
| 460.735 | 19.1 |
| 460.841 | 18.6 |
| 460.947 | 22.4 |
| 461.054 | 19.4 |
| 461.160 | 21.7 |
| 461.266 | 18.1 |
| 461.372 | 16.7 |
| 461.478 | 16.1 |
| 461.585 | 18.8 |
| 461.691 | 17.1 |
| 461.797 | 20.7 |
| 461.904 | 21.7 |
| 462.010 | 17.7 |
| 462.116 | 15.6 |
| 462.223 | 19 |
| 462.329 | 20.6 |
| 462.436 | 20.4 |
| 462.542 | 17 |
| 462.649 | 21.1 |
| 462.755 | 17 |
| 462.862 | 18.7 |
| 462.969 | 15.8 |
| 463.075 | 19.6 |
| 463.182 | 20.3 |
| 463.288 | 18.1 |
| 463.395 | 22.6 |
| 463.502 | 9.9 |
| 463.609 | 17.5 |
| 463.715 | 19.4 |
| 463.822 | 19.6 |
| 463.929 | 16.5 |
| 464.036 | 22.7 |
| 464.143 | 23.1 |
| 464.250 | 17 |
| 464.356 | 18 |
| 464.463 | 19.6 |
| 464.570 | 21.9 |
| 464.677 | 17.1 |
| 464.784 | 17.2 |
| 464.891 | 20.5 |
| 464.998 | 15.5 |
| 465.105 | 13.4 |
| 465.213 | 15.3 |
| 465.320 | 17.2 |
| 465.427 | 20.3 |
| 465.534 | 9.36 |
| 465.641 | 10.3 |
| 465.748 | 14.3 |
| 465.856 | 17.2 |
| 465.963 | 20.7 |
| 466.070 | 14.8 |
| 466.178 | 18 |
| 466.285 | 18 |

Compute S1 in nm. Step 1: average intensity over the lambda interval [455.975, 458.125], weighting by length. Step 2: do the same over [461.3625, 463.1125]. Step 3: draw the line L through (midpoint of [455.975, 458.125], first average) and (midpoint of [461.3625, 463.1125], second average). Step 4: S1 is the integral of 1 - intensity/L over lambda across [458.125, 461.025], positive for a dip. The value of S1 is 0.174 nm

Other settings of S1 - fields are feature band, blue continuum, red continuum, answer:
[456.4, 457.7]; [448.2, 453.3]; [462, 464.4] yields -0.11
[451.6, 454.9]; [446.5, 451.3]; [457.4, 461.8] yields -0.15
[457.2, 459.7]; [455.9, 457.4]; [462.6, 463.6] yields 0.13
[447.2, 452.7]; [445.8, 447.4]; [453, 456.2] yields -0.30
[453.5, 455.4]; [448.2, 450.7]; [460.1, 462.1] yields -0.07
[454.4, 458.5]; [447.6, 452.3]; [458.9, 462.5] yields -0.12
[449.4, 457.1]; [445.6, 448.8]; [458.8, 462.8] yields -0.47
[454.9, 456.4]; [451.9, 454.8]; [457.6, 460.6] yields -0.08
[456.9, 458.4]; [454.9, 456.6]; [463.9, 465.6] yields -0.04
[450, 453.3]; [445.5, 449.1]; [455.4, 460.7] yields -0.18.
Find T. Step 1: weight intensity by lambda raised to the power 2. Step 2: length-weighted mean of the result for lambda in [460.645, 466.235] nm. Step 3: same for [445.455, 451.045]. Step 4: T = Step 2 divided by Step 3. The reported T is 1.1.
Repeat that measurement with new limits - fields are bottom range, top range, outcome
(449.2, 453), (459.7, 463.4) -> 1.02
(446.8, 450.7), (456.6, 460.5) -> 1.08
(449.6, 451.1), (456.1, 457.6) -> 1.17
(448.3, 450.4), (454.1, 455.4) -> 1.04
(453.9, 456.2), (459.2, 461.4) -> 1.03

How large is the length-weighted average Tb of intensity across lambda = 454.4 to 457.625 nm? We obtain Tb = 19.6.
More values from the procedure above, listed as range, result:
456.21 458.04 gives 20.7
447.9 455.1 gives 18.7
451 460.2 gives 19.1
